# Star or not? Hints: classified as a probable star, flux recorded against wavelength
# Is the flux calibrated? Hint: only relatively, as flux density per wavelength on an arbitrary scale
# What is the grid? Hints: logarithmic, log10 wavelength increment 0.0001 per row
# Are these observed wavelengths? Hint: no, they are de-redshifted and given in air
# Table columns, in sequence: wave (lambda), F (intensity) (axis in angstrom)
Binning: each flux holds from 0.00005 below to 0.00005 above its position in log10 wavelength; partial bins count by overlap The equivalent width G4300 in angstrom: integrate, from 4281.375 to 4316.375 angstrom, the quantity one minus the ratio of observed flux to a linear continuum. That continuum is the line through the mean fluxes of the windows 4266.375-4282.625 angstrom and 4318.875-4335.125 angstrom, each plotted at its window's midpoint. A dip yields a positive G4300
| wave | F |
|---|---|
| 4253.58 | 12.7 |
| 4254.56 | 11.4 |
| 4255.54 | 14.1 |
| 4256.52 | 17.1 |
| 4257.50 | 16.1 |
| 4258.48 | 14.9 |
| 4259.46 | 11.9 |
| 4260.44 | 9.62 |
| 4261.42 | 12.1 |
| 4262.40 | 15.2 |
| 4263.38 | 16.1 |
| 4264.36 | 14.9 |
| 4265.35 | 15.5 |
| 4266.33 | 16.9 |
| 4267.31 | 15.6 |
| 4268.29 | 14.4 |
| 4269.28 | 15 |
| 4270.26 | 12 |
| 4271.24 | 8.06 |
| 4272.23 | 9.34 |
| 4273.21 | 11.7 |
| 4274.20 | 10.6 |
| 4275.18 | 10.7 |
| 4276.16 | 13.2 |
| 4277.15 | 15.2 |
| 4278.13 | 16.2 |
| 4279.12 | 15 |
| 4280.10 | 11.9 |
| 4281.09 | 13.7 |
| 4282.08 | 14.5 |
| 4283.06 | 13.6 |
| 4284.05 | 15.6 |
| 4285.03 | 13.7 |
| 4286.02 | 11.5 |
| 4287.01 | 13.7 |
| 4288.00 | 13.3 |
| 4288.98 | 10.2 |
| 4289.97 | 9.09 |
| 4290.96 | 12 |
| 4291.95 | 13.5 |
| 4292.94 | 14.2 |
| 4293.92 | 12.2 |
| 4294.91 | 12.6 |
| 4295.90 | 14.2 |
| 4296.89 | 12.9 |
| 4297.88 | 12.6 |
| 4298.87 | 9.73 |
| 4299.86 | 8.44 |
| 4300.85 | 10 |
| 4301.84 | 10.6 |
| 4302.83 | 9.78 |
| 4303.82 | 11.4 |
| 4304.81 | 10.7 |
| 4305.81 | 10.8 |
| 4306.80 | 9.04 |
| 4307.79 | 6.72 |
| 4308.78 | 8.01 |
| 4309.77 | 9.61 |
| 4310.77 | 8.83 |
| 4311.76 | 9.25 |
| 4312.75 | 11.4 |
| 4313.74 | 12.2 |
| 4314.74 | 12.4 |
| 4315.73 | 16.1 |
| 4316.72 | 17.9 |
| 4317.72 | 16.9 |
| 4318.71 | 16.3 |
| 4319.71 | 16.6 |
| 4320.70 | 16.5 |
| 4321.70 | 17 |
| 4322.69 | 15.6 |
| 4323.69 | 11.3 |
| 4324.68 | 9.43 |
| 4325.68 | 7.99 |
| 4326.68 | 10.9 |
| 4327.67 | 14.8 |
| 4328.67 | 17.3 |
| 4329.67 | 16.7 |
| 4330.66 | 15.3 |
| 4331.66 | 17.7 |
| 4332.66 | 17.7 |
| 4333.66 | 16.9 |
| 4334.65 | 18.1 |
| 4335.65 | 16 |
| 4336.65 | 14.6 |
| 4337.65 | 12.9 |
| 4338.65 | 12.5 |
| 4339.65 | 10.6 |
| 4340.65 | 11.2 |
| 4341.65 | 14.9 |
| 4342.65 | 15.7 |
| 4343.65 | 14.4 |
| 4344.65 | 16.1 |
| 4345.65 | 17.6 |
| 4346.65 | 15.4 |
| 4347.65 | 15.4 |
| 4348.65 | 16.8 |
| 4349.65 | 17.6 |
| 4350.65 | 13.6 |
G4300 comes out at 5.9 angstrom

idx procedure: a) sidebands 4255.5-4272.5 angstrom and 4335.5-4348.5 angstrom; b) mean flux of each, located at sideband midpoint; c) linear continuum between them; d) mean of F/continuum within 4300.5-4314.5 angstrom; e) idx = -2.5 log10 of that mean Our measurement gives 0.39 mag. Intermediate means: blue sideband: 13.9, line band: 9.92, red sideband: 14.4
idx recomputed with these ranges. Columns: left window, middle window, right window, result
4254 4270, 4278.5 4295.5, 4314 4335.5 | 0.135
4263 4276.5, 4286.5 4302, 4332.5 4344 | 0.151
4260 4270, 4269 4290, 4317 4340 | 0.151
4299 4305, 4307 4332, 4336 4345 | -0.127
